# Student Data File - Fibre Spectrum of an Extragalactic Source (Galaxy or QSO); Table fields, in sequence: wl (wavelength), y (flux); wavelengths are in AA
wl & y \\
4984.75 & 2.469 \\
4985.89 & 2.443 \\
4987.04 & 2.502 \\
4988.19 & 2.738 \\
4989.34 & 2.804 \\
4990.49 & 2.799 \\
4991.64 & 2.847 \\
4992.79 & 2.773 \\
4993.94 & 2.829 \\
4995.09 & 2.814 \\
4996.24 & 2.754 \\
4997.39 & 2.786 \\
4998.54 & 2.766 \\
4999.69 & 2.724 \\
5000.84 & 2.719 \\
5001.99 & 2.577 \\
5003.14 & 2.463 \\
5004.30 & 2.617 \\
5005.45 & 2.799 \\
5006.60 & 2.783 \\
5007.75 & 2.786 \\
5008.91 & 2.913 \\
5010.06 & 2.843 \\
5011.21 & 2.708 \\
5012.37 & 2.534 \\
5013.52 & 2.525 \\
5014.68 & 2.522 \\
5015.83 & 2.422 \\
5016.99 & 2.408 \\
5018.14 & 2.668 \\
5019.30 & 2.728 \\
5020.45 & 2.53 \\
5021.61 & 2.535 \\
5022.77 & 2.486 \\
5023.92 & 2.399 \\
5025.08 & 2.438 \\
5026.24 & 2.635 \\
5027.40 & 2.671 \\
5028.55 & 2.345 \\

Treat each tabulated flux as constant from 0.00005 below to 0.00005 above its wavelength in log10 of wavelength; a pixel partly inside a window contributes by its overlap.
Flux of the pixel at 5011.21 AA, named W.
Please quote 2.708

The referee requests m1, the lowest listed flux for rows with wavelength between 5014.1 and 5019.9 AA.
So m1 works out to 2.408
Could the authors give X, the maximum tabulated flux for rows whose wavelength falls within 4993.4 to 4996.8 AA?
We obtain 2.829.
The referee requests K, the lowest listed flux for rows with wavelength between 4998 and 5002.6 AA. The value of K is 2.577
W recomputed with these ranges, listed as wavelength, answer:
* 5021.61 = 2.535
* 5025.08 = 2.438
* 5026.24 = 2.635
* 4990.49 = 2.799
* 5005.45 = 2.799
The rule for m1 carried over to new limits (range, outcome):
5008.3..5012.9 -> 2.534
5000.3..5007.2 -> 2.463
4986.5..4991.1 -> 2.502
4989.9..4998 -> 2.754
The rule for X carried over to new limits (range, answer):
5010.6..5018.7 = 2.708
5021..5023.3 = 2.535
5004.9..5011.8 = 2.913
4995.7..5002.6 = 2.786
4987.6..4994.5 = 2.847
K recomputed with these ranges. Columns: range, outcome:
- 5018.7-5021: 2.53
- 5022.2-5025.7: 2.399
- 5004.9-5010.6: 2.783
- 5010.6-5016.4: 2.422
